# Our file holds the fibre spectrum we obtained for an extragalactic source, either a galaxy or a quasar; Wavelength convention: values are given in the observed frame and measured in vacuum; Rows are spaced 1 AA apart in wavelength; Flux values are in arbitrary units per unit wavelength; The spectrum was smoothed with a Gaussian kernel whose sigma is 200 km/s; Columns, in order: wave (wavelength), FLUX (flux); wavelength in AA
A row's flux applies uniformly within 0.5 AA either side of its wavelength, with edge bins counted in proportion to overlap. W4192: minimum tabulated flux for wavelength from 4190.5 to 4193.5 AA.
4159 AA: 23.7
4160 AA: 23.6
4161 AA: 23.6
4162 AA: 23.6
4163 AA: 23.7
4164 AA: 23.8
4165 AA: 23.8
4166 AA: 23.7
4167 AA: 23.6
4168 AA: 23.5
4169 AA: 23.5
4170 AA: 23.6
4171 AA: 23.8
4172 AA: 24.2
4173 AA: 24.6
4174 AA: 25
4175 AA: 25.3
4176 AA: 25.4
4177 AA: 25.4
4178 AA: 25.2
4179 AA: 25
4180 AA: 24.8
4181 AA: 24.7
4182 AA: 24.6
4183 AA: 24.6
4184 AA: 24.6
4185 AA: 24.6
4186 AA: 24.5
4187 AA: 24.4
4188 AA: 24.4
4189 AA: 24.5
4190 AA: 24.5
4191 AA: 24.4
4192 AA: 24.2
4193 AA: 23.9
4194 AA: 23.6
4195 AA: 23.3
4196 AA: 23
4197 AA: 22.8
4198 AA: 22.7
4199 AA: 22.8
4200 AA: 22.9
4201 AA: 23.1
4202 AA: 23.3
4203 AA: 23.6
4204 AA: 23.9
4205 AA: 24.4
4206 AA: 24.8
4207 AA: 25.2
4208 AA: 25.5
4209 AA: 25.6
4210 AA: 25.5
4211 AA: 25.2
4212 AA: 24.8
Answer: 23.9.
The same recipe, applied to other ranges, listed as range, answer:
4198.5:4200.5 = 22.8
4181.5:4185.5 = 24.6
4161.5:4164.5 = 23.6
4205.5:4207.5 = 24.8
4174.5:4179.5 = 25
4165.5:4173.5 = 23.5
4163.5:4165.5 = 23.8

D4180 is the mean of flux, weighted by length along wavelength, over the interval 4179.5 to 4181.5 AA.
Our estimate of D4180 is 24.8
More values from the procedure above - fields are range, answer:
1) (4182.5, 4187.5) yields 24.5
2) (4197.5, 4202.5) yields 23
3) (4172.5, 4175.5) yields 25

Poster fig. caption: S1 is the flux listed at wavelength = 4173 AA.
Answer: 24.6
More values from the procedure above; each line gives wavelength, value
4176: 25.4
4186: 24.5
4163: 23.7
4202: 23.3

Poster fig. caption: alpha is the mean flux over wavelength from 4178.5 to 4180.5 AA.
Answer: 24.9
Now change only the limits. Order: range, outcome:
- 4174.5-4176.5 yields 25.4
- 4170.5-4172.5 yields 24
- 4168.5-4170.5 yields 23.6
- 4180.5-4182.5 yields 24.6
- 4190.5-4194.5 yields 24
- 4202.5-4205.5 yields 24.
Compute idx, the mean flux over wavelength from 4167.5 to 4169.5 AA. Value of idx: 23.5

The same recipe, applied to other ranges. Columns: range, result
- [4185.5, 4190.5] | 24.5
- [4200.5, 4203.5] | 23.3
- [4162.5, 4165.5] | 23.8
